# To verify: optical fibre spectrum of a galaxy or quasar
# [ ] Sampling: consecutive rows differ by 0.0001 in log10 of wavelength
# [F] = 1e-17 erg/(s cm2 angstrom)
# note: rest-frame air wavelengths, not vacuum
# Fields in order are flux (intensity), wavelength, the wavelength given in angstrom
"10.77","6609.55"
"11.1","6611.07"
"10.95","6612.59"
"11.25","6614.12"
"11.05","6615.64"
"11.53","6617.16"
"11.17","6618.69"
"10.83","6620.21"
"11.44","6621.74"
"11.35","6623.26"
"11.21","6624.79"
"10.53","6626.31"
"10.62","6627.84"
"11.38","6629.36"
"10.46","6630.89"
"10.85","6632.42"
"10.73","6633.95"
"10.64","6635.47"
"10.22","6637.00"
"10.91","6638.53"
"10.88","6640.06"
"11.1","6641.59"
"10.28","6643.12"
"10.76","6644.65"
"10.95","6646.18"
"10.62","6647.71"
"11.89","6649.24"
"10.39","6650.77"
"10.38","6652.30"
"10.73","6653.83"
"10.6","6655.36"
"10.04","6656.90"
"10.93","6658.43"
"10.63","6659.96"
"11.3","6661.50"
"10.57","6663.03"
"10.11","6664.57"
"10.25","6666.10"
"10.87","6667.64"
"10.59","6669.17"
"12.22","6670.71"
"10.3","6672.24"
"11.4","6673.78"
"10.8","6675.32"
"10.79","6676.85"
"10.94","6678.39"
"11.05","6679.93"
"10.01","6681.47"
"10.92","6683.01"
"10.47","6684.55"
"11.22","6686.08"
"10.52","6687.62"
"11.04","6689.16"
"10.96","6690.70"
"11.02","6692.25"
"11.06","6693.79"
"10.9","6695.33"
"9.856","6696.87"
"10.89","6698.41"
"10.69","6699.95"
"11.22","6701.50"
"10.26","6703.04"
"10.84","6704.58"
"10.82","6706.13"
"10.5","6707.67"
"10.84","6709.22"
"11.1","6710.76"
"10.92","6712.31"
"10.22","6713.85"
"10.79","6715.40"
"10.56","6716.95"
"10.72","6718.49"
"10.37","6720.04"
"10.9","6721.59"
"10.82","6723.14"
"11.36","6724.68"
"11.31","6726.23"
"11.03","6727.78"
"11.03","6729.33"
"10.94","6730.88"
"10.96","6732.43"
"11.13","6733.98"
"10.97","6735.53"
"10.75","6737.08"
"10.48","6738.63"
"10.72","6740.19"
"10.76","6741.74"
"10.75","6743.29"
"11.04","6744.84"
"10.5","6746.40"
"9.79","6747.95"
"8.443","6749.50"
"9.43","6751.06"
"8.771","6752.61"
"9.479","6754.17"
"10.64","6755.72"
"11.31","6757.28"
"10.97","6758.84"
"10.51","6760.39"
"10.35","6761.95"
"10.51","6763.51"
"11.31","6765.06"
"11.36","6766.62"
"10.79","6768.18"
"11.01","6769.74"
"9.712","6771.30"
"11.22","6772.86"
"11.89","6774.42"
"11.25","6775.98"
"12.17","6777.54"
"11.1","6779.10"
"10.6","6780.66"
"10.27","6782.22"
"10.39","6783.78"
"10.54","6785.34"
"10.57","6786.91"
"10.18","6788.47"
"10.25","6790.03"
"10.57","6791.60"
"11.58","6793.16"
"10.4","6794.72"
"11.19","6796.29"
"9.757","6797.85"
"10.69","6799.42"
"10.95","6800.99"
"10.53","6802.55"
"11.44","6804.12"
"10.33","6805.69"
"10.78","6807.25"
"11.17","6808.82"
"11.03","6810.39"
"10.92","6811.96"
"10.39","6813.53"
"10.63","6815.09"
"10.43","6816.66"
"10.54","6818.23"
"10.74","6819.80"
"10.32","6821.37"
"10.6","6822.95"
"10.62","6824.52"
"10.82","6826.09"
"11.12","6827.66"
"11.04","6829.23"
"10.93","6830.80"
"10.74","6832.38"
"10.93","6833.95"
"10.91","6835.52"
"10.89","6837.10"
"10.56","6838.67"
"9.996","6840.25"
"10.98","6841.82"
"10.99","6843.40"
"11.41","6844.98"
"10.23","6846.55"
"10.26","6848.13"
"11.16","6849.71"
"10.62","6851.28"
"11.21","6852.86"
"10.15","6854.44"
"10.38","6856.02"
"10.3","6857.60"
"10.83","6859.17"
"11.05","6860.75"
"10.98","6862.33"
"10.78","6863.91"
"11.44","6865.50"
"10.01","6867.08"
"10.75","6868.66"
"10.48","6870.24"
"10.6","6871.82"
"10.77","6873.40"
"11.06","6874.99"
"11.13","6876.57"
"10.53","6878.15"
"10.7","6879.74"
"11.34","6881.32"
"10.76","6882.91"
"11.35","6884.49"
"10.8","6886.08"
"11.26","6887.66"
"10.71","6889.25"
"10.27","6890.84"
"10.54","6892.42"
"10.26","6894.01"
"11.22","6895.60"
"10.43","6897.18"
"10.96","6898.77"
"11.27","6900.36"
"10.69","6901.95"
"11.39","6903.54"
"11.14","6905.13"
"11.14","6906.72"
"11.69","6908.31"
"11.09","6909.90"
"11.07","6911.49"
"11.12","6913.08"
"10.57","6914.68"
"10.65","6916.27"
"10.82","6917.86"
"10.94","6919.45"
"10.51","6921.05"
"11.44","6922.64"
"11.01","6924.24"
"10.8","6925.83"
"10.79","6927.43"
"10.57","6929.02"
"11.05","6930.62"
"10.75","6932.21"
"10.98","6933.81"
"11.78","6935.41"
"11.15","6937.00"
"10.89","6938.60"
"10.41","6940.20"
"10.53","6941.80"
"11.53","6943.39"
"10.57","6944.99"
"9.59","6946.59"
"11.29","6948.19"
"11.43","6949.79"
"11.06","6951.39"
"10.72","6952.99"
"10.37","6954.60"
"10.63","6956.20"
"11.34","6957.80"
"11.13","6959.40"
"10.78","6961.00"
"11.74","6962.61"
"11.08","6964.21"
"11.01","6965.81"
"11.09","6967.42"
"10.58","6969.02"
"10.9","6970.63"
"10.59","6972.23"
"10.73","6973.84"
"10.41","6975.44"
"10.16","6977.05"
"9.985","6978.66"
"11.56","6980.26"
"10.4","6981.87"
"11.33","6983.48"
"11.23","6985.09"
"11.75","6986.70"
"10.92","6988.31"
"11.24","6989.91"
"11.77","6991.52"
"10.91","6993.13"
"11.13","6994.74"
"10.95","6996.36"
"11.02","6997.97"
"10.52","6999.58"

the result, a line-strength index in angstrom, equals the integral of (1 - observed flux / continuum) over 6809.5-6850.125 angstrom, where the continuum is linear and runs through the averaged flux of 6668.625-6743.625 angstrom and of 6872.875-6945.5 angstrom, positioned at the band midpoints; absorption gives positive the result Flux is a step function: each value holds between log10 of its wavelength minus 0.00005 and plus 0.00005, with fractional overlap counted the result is 0.6 angstrom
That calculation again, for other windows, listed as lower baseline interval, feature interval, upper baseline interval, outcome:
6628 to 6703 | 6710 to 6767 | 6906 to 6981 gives 0.99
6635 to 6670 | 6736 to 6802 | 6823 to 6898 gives 0.84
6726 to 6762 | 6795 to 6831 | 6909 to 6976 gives -0.33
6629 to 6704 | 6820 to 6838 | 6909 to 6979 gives 0.02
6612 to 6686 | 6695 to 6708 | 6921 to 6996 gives 0.23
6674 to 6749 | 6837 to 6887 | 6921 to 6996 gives 0.49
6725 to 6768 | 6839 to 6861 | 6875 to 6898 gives 0.17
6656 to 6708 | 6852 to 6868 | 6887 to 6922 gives 0.23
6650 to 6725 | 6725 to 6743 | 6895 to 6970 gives -0.23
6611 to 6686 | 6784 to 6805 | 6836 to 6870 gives 0.18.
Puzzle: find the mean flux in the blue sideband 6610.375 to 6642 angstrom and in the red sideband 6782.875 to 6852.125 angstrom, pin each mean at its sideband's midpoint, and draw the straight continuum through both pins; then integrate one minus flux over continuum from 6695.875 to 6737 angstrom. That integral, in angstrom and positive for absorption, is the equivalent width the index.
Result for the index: 0.1 angstrom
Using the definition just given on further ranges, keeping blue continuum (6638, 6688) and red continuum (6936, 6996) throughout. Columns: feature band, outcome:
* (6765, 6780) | -0.5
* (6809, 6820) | 0.2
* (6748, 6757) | 1.1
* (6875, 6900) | 0.1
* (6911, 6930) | 0.1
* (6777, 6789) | 0.1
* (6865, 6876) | 0.2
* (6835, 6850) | 0.2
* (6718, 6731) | -0.2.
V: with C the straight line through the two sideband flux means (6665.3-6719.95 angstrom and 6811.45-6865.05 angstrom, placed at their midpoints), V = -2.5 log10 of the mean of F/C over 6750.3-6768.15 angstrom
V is 0.03 mag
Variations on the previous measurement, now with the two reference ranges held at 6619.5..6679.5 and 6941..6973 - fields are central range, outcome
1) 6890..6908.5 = -0.001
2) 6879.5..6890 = -0.013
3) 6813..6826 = 0.031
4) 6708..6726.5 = 0.002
